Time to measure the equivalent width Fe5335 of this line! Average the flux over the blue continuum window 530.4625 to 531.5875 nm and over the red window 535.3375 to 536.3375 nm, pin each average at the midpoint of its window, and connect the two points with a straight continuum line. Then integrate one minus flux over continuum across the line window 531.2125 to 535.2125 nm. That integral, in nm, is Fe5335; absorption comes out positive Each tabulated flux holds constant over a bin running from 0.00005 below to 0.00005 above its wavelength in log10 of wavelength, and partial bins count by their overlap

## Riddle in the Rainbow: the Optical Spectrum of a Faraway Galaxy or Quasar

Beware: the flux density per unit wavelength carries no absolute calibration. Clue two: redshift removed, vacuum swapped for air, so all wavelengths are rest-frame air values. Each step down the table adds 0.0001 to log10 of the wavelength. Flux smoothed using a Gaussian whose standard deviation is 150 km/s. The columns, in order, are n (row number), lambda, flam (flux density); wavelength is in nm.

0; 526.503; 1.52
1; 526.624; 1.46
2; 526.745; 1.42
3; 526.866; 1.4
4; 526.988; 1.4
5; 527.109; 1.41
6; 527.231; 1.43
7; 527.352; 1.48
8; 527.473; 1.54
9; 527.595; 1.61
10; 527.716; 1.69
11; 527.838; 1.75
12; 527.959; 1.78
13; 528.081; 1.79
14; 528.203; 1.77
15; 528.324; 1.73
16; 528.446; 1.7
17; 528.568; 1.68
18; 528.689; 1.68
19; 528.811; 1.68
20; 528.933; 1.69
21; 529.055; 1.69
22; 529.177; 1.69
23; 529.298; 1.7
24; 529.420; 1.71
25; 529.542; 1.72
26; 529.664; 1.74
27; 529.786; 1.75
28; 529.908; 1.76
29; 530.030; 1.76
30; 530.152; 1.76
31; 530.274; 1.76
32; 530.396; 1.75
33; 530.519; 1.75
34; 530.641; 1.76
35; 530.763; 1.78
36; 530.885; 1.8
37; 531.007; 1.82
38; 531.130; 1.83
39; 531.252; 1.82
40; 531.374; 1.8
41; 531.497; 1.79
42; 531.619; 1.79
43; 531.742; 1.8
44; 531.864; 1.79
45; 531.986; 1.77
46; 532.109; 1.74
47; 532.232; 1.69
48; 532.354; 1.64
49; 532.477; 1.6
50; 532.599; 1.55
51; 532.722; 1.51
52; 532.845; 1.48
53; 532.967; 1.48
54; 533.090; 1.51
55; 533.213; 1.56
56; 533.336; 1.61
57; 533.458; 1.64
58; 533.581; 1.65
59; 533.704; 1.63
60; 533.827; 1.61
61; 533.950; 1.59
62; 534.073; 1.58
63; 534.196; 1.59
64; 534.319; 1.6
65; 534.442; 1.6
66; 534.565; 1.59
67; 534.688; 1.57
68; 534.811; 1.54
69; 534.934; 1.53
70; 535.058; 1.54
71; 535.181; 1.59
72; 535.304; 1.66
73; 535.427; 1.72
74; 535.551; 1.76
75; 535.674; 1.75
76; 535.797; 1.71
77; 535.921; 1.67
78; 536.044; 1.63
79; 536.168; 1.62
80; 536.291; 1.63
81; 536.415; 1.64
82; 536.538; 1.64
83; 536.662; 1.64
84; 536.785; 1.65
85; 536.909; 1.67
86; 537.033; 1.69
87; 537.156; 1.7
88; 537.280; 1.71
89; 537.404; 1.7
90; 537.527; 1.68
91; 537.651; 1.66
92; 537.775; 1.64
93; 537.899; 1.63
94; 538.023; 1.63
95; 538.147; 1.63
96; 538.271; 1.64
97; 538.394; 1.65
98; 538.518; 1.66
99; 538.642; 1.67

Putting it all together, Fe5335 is 0.270 nm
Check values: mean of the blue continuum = 1.8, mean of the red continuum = 1.69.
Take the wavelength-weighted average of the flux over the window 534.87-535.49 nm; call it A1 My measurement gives 1.61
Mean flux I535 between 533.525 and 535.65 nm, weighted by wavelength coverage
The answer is 1.61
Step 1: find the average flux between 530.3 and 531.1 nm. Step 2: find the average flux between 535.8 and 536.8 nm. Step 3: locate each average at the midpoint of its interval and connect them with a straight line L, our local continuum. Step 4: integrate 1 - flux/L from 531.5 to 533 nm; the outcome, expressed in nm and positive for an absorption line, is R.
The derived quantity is 0.07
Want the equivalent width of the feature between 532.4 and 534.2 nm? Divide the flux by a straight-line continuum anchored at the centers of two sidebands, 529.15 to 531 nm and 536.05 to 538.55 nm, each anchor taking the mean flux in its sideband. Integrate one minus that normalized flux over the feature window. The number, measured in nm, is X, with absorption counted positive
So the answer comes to 0.14 nm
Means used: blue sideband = 1.75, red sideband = 1.66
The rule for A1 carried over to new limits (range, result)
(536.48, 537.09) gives 1.66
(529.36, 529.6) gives 1.71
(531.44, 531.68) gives 1.79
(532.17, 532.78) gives 1.6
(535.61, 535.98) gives 1.71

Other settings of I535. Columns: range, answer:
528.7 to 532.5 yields 1.75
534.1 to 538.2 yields 1.64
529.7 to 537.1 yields 1.67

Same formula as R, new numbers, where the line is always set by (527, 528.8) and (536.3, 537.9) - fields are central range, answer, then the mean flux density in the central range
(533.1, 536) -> 0.07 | 1.62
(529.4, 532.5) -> -0.21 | 1.76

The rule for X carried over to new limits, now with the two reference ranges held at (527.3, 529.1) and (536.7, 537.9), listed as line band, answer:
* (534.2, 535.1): 0.058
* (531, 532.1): -0.076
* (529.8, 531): -0.060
